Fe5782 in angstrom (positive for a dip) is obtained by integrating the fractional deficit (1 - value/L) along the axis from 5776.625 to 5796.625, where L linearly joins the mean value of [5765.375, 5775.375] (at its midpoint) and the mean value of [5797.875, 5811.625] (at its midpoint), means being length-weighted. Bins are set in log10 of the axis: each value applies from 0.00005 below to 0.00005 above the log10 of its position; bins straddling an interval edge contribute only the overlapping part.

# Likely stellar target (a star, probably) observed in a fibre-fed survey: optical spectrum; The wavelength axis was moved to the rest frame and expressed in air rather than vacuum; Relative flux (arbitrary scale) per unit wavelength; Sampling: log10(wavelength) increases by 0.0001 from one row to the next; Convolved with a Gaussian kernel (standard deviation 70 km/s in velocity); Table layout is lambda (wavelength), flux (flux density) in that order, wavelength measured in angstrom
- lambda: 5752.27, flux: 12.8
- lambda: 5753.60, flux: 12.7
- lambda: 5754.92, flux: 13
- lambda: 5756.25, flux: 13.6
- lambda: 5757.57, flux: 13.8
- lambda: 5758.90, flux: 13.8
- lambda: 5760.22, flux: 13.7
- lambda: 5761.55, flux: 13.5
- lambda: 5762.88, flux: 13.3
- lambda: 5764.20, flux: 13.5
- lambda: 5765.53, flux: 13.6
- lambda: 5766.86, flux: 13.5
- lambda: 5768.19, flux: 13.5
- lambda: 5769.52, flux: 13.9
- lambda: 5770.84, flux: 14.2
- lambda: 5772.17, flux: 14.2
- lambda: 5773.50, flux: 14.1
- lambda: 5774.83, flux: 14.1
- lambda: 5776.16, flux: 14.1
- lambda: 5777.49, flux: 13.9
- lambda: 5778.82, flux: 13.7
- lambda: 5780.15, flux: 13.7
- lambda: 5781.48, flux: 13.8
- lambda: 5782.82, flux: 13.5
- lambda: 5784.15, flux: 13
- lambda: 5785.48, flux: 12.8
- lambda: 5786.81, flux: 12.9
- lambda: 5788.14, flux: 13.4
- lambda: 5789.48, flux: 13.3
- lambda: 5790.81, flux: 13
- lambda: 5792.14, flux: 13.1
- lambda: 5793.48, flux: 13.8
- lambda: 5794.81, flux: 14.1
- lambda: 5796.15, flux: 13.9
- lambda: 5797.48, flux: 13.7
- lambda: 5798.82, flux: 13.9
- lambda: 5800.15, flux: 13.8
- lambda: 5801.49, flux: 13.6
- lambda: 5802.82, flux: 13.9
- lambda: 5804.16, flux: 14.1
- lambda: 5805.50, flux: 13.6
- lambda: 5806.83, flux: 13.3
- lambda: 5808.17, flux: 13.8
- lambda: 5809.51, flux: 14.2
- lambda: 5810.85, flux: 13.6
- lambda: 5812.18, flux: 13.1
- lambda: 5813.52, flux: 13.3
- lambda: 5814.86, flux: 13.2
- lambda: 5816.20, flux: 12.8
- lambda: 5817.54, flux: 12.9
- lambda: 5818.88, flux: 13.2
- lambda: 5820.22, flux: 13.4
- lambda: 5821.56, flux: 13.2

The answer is 0.55 angstrom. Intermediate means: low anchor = 13.9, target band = 13.5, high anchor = 13.8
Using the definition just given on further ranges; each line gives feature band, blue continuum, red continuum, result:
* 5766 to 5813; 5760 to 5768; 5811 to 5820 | -1.2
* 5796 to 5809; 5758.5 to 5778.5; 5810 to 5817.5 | -0.4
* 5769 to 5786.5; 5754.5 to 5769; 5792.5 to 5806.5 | -0.1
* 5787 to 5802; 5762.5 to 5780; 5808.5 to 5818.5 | 0.0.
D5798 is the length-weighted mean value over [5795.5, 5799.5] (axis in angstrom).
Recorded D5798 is 13.9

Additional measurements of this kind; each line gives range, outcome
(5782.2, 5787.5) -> 13.1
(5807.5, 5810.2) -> 14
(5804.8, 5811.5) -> 13.7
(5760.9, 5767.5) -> 13.5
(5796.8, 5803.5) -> 13.8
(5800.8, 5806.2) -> 13.8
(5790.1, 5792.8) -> 13.1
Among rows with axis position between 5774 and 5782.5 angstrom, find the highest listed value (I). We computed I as 14.1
